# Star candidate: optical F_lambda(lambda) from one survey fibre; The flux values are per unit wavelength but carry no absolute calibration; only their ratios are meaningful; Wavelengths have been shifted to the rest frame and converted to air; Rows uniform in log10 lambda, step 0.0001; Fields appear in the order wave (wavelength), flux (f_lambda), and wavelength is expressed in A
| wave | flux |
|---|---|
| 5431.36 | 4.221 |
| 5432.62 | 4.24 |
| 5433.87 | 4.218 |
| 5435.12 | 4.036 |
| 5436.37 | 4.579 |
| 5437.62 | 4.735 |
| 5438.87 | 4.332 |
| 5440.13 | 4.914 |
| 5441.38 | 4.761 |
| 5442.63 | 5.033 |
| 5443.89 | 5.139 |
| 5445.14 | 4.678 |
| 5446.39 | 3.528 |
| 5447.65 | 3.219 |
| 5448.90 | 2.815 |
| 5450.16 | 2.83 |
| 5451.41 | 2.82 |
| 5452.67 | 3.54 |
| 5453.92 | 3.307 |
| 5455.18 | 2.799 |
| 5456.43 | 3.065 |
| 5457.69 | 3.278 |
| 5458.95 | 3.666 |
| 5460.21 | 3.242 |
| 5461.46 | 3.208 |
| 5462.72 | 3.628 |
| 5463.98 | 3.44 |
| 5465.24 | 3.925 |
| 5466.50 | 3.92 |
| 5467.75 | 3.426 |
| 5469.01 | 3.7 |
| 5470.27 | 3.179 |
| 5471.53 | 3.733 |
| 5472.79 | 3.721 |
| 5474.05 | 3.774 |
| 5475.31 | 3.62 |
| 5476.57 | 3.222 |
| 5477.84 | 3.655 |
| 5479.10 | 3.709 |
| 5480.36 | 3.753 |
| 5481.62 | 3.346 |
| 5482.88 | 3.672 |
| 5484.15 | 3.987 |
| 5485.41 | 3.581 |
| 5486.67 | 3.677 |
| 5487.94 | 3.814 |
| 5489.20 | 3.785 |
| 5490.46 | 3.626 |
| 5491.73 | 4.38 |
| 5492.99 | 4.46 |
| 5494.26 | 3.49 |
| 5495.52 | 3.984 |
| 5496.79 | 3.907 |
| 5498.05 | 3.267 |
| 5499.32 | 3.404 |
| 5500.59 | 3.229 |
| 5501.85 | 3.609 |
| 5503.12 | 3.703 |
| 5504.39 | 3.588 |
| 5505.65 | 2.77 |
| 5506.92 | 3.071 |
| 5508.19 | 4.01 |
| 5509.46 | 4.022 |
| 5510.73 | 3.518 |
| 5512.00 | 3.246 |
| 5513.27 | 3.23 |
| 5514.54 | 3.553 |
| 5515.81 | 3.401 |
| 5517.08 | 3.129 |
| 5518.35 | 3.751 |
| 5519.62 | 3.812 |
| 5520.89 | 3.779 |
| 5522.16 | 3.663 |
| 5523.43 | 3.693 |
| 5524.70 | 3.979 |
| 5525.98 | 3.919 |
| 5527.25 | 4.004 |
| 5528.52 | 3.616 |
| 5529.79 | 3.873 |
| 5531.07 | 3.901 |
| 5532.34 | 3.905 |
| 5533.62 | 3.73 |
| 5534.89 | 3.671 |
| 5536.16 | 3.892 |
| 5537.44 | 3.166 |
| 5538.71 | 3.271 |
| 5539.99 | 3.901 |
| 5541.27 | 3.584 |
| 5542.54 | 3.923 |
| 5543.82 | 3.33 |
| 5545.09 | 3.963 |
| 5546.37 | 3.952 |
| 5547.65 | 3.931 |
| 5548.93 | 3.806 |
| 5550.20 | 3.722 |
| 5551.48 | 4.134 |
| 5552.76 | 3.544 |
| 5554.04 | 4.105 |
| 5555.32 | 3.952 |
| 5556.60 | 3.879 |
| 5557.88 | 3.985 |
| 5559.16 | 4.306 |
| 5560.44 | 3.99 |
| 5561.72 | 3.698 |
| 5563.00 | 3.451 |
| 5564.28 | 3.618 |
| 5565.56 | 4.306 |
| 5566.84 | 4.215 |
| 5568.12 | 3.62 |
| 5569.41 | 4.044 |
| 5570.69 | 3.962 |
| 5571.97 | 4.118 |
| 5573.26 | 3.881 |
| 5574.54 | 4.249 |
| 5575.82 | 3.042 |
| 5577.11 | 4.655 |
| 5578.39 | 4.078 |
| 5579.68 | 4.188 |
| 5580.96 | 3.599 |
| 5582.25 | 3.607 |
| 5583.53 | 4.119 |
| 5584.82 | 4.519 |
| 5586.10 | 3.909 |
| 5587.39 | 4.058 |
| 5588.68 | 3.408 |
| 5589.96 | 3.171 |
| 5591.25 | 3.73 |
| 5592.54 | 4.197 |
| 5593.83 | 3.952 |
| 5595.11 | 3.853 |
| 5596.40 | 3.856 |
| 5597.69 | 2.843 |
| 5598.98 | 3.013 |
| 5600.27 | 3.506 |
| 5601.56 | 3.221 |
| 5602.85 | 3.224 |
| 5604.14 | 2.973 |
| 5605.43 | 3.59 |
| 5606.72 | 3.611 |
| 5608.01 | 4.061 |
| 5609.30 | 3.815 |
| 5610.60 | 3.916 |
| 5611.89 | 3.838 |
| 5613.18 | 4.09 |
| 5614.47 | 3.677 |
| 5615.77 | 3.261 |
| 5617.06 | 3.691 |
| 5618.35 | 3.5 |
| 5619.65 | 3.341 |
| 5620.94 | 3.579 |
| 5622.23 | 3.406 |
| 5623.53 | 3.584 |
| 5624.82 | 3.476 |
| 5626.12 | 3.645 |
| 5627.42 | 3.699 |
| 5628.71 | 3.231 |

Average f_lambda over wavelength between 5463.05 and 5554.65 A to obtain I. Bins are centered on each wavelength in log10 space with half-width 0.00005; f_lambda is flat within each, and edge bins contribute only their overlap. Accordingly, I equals 3.68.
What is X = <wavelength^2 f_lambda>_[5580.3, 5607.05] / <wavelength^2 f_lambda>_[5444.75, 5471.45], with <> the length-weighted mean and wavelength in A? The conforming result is 1.12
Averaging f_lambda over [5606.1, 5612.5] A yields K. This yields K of 3.85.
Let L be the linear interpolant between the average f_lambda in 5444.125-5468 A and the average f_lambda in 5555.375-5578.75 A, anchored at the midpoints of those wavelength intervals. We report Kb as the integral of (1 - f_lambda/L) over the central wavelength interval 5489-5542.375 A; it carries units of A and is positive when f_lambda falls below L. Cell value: 0.6 A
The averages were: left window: 3.42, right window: 3.95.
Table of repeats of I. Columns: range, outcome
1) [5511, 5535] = 3.67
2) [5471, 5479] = 3.62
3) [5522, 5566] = 3.81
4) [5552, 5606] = 3.79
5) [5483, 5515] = 3.64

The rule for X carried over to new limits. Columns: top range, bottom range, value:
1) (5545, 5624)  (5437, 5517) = 1.07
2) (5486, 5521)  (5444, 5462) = 1.10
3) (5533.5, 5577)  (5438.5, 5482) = 1.09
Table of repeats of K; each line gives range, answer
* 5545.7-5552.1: 3.91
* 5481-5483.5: 3.51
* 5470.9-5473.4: 3.73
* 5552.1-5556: 3.86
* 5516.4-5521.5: 3.62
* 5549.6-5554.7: 3.87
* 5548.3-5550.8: 3.78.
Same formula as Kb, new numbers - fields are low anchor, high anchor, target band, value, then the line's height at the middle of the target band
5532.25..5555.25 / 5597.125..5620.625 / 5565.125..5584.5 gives -1.8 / 3.64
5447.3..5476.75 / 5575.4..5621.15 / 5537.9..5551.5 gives -0.7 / 3.57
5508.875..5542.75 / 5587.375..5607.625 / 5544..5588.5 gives -4.5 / 3.58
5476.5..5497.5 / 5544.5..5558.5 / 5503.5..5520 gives 1.6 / 3.83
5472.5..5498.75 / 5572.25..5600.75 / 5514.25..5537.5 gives 0.2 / 3.76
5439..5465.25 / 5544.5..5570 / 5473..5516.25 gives 1.6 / 3.76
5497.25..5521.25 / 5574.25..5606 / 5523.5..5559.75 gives -2.6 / 3.57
